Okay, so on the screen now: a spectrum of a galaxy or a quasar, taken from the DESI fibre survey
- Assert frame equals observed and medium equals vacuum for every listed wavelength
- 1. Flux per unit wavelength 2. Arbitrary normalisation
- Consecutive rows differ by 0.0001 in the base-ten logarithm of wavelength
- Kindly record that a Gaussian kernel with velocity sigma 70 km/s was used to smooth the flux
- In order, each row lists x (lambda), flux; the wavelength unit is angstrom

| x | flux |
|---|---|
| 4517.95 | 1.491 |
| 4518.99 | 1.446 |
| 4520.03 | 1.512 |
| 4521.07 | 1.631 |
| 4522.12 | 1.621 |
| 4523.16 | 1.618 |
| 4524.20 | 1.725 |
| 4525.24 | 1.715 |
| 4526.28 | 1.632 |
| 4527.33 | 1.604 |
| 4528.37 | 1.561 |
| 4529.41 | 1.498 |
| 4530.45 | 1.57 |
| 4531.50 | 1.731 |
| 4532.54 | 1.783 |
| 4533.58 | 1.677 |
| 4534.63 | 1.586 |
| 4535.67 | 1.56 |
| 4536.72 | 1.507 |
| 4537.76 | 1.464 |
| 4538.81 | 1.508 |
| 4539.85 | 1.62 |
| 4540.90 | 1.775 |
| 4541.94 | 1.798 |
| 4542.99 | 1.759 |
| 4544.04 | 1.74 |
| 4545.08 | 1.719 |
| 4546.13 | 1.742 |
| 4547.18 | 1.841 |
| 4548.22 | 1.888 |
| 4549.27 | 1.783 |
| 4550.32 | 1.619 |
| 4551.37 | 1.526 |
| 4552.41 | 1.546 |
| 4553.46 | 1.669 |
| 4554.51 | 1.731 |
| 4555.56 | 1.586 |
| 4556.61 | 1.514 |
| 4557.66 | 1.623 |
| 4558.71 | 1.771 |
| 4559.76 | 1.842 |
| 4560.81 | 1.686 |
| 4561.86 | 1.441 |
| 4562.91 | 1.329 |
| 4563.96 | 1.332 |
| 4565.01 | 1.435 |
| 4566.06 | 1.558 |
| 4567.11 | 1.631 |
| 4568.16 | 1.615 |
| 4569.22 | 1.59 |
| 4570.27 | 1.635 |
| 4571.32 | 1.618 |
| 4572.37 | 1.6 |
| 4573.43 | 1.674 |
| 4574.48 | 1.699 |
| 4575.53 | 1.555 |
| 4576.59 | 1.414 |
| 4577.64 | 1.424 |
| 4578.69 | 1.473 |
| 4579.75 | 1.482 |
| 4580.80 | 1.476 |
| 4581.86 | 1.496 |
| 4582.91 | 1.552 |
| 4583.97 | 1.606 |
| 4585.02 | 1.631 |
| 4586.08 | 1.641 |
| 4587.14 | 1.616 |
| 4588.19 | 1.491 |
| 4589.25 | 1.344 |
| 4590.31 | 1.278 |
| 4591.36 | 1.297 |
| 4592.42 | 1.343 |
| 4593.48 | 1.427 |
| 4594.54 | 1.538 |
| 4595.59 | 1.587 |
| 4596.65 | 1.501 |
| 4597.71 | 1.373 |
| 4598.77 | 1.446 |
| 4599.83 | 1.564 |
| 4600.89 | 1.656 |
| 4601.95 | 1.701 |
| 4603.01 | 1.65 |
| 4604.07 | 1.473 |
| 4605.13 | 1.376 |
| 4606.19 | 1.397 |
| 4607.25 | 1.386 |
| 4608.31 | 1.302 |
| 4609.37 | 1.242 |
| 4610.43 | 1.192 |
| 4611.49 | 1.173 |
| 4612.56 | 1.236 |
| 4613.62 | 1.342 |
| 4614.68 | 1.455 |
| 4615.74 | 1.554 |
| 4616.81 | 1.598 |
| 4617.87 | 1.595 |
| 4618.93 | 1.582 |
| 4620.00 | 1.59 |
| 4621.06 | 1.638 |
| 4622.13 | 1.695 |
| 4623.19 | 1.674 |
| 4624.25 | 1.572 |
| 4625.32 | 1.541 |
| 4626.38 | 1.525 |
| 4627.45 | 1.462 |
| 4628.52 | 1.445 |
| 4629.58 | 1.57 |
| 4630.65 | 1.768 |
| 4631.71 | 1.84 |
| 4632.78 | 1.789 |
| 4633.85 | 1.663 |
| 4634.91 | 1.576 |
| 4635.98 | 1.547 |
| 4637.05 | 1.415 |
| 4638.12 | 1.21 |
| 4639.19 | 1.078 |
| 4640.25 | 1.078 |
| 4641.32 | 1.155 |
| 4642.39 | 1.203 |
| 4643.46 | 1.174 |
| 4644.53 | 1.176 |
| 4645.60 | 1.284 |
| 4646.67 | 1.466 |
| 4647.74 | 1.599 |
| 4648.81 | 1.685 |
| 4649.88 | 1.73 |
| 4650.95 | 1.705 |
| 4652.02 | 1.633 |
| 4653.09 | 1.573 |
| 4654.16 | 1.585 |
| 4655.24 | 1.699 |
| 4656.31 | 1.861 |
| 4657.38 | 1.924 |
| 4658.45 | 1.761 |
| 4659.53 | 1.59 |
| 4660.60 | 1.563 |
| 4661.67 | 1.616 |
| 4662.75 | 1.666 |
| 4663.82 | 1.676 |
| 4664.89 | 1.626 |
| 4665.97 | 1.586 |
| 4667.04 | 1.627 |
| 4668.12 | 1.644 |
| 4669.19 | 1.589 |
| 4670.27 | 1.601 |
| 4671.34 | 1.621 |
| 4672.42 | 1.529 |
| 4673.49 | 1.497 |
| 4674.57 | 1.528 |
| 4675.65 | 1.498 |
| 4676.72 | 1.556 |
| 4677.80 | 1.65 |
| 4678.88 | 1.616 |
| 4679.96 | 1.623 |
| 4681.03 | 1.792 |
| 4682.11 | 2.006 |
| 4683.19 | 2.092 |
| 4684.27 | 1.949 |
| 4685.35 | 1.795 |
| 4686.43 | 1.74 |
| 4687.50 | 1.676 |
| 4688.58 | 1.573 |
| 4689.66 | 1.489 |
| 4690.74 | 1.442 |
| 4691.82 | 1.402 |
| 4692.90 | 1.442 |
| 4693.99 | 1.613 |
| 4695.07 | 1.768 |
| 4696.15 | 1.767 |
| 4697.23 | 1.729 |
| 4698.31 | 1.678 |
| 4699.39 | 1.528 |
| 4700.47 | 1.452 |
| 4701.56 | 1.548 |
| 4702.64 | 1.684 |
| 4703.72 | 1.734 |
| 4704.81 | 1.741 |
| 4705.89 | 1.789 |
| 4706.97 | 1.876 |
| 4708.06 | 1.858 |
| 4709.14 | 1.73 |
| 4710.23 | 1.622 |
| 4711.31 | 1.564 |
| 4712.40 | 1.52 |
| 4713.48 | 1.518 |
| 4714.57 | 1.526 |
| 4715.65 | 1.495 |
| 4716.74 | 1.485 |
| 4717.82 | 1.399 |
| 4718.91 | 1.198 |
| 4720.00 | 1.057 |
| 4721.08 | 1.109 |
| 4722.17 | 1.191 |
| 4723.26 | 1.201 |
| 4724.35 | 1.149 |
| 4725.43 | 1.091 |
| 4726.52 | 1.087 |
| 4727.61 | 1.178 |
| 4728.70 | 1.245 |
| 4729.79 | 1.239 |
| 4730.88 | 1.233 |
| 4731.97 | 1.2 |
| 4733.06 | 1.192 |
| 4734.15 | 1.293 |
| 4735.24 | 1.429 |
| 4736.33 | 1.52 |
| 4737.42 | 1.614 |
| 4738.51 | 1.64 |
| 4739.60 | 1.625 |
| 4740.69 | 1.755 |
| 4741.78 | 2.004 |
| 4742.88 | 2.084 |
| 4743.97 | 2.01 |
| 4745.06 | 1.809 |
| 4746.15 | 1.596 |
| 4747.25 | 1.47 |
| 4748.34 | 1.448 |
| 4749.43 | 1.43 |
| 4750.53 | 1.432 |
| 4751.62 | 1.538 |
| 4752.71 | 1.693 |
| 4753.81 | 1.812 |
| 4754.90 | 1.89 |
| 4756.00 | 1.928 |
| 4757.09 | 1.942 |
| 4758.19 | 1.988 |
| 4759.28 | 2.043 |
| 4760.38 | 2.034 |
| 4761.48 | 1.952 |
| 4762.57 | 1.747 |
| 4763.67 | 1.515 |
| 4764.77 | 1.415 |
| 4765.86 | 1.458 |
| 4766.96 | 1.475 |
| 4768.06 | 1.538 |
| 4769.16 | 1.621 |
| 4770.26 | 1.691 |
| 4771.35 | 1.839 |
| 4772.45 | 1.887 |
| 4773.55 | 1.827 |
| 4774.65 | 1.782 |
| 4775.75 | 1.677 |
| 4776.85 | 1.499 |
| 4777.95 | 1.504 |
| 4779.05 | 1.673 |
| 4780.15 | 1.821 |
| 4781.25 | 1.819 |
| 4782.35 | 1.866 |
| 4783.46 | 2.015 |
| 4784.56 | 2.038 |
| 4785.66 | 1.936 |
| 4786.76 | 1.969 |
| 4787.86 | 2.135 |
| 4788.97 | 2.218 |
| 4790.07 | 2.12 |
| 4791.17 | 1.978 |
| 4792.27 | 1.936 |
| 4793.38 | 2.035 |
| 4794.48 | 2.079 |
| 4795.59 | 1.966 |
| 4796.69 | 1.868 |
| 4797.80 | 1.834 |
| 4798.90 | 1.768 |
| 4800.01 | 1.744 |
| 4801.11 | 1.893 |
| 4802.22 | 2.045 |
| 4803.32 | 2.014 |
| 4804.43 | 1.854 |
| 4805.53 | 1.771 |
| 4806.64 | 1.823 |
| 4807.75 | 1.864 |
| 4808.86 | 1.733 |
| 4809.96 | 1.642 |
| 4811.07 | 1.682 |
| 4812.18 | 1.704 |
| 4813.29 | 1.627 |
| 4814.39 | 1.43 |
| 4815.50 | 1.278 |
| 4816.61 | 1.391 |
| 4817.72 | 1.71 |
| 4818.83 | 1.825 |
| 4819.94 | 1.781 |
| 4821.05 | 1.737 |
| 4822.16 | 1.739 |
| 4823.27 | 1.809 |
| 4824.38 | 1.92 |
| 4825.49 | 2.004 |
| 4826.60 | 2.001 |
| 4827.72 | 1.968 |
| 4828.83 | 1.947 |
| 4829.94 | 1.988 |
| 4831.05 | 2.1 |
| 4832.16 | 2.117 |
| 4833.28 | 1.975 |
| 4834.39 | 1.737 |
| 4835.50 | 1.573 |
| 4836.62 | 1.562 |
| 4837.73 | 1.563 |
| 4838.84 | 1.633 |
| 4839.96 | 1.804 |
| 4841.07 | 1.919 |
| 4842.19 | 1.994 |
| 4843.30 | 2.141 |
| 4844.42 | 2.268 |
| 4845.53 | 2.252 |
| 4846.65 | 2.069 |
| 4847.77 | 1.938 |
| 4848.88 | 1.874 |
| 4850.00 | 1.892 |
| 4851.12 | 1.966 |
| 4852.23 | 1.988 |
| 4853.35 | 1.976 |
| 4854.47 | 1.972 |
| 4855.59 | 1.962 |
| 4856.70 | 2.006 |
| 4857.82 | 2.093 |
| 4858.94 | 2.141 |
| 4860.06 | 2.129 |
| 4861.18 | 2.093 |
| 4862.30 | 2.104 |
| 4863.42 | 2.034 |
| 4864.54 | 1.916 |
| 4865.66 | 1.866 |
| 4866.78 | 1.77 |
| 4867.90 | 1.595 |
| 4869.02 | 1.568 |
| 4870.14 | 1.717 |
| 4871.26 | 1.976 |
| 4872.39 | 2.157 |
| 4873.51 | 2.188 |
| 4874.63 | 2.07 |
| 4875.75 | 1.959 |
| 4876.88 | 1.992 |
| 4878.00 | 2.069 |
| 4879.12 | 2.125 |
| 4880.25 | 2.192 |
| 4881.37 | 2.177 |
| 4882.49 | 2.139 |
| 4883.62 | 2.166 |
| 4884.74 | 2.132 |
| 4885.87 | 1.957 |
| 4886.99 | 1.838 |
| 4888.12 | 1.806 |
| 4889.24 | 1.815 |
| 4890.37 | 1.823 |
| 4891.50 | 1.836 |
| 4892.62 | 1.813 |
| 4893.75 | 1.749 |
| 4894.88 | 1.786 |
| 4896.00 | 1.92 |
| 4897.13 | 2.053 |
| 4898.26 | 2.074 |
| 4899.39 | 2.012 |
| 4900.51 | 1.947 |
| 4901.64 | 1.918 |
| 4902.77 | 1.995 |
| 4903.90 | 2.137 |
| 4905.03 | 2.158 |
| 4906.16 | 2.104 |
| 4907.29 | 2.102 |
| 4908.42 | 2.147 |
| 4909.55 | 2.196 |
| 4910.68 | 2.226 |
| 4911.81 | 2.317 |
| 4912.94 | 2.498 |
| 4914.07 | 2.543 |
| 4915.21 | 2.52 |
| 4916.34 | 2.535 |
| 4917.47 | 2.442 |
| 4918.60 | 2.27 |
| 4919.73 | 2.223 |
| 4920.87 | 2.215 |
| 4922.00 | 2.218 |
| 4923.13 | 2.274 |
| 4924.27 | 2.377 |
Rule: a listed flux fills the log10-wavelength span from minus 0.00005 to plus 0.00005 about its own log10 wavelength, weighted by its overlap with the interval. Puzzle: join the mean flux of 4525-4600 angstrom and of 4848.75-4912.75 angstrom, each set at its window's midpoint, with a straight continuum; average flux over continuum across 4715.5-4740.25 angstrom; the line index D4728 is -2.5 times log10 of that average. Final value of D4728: 0.35 mag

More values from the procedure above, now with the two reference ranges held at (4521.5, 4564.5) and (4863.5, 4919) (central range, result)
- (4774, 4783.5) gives 0.114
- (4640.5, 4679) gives 0.138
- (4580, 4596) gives 0.140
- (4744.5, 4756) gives 0.158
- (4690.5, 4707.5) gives 0.114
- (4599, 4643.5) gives 0.176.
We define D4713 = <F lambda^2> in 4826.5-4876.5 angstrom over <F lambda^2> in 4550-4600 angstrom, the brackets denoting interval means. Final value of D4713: 1.42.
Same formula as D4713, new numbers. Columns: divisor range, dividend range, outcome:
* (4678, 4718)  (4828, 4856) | 1.24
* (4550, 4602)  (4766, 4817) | 1.28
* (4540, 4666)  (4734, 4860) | 1.28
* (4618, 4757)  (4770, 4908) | 1.30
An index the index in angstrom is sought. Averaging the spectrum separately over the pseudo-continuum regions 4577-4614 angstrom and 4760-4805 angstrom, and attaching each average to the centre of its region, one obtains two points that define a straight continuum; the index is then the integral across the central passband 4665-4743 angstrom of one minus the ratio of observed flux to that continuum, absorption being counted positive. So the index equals 5.7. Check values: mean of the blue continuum 1.45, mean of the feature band 1.55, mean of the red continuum 1.83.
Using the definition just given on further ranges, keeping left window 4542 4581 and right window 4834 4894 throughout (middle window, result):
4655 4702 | 2.48 angstrom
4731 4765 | 2.69 angstrom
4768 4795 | -0.13 angstrom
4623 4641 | 1.95 angstrom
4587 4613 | 3.68 angstrom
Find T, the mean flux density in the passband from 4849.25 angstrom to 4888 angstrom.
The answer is 1.99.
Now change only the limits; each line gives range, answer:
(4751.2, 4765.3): 1.81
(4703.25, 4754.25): 1.5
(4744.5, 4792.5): 1.77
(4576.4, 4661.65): 1.5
